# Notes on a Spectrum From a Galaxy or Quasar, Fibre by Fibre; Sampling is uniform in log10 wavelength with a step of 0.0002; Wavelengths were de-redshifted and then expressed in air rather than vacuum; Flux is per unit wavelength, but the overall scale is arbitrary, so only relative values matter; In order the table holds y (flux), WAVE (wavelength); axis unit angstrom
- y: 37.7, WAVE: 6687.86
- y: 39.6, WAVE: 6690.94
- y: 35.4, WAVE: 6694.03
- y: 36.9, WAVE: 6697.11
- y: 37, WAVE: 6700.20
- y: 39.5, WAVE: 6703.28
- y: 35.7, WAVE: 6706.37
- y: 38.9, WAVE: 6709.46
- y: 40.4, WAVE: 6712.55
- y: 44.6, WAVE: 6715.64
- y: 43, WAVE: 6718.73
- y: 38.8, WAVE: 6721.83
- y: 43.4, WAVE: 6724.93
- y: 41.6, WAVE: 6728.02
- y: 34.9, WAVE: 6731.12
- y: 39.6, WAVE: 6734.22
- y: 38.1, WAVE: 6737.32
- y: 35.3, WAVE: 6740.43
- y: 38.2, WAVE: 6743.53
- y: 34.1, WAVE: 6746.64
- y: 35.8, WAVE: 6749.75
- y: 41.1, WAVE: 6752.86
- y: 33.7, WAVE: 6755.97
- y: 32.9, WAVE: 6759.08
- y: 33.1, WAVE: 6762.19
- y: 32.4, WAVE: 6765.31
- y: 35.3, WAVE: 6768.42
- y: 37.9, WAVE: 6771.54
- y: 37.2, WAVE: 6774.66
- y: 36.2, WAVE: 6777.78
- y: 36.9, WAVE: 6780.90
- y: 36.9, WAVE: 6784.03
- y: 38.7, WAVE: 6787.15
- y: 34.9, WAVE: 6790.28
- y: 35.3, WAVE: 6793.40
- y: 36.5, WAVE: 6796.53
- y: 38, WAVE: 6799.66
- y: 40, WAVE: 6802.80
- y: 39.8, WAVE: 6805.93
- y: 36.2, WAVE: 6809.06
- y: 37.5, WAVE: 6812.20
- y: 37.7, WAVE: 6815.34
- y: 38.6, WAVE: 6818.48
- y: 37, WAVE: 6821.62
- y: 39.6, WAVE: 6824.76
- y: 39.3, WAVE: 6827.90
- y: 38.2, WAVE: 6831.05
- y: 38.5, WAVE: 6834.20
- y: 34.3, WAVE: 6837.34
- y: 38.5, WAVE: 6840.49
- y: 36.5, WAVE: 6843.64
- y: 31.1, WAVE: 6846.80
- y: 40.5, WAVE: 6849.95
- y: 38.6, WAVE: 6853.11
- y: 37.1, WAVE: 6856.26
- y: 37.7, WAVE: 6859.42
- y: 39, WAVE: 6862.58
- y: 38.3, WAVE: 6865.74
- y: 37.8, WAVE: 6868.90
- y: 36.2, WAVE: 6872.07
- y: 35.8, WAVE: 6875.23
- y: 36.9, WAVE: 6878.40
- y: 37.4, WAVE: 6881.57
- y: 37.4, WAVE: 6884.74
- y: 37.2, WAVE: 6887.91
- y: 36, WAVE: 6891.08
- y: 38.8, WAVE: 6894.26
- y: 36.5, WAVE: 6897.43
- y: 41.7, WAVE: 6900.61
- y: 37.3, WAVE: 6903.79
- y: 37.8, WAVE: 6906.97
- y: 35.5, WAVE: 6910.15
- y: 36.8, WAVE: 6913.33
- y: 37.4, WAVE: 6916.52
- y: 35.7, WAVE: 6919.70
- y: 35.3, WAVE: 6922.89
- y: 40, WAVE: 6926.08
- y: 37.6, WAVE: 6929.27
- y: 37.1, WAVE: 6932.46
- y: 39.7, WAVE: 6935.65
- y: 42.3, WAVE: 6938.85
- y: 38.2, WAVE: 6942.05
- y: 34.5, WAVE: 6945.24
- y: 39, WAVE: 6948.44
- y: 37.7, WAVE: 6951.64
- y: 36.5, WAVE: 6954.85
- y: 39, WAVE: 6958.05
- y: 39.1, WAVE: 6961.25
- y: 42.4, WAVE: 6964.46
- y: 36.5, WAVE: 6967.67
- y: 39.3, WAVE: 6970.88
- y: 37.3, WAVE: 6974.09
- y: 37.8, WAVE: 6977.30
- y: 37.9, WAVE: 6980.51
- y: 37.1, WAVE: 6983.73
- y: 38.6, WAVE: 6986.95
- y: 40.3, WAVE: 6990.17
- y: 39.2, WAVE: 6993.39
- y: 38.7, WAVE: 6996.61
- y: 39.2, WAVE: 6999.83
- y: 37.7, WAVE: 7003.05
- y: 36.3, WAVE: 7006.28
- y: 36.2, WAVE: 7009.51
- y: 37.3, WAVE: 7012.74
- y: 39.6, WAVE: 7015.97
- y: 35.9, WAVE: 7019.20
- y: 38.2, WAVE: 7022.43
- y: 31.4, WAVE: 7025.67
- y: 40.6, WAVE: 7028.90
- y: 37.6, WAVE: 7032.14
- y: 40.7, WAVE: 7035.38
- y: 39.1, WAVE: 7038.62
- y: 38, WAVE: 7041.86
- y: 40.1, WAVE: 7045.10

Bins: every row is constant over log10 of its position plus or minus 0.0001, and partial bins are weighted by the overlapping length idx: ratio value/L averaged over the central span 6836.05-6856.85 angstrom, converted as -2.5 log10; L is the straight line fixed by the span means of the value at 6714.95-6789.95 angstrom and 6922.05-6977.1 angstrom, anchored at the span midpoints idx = 0.034 mag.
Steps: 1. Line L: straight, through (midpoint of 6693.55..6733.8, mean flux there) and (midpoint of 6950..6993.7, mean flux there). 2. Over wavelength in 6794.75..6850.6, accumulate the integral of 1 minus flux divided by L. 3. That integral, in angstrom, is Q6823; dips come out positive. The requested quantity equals 1.97 angstrom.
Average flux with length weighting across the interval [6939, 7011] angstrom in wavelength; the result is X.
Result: 38.2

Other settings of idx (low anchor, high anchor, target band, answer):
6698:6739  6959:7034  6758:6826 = 0.069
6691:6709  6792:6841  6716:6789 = 0.006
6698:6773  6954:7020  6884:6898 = 0.023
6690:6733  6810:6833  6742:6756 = 0.058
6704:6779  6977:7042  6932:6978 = -0.016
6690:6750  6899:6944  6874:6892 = 0.037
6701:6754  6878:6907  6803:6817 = 0.009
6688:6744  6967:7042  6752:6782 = 0.094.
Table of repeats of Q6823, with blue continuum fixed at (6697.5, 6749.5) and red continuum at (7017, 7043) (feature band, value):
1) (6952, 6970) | -0.32 angstrom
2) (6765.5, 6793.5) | 1.57 angstrom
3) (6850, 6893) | 0.93 angstrom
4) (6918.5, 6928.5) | 0.26 angstrom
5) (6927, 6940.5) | -0.40 angstrom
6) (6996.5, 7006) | -0.09 angstrom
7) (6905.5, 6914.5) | 0.35 angstrom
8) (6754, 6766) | 1.66 angstrom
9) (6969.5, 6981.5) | -0.04 angstrom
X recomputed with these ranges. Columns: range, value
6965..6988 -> 38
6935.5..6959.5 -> 38.3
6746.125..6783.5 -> 35.6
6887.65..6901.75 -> 38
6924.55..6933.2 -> 38.3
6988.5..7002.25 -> 39.3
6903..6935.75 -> 37.2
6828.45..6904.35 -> 37.4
